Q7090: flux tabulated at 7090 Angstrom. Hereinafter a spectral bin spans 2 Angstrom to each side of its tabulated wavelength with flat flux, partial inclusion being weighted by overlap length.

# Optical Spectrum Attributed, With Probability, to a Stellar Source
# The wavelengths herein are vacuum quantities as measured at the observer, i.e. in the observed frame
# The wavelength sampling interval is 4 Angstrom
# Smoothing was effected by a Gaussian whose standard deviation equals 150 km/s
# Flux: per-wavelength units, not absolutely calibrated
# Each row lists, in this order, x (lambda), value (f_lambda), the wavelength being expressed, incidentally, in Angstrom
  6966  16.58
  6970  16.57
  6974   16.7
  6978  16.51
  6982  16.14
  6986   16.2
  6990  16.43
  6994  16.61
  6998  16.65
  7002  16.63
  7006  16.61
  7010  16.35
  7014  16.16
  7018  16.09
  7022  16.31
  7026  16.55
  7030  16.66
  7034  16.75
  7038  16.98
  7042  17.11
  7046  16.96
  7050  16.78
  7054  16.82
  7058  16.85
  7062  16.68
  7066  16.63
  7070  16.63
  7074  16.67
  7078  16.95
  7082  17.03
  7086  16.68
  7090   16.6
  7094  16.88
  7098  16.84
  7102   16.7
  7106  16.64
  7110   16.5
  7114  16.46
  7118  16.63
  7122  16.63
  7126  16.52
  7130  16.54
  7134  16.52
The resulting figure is 16.6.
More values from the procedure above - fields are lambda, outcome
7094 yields 16.88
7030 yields 16.66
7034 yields 16.75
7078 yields 16.95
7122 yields 16.63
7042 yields 17.11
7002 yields 16.63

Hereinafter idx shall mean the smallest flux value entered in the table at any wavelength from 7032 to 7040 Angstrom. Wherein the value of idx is 16.75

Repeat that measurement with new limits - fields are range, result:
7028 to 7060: 16.66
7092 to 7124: 16.46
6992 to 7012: 16.35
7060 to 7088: 16.63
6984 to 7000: 16.2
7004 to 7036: 16.09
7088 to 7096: 16.6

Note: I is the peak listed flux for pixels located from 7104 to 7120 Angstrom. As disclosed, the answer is 16.64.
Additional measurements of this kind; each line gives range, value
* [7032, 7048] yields 17.11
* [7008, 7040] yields 16.98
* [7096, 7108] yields 16.84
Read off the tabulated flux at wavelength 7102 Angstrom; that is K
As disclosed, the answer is 16.7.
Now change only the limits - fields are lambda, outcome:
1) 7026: 16.55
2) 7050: 16.78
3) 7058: 16.85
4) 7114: 16.46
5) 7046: 16.96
